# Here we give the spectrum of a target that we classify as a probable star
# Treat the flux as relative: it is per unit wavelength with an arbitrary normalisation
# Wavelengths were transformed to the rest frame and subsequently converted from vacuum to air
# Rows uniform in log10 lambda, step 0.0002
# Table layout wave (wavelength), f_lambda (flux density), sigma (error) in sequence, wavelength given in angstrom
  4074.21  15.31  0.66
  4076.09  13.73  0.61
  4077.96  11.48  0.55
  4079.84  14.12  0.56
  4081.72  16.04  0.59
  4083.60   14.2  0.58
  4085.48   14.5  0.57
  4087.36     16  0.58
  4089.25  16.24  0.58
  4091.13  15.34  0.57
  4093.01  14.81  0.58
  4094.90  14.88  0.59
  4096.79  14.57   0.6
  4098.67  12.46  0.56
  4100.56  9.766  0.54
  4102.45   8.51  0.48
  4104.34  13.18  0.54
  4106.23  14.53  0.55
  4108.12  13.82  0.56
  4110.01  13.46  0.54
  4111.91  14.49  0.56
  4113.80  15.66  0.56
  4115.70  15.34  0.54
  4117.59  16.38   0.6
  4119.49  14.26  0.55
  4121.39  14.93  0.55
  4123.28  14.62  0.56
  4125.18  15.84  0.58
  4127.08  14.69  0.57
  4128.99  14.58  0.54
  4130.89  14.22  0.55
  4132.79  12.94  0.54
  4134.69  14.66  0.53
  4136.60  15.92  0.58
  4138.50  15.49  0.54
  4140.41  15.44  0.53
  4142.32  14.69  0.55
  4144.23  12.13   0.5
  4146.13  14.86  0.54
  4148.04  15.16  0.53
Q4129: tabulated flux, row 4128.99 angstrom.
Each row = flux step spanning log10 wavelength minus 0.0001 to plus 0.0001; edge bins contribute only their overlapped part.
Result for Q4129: 14.58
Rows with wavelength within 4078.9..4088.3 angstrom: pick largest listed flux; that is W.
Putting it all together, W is 16.04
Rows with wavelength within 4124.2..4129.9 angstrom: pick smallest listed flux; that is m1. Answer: 14.58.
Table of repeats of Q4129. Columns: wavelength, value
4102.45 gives 8.51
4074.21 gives 15.31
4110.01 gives 13.46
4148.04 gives 15.16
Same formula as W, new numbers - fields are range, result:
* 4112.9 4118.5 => 16.38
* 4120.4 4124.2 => 14.93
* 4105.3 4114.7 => 15.66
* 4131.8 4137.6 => 15.92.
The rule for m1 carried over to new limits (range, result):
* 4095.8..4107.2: 8.51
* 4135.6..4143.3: 14.69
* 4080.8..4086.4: 14.2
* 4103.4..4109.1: 13.18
